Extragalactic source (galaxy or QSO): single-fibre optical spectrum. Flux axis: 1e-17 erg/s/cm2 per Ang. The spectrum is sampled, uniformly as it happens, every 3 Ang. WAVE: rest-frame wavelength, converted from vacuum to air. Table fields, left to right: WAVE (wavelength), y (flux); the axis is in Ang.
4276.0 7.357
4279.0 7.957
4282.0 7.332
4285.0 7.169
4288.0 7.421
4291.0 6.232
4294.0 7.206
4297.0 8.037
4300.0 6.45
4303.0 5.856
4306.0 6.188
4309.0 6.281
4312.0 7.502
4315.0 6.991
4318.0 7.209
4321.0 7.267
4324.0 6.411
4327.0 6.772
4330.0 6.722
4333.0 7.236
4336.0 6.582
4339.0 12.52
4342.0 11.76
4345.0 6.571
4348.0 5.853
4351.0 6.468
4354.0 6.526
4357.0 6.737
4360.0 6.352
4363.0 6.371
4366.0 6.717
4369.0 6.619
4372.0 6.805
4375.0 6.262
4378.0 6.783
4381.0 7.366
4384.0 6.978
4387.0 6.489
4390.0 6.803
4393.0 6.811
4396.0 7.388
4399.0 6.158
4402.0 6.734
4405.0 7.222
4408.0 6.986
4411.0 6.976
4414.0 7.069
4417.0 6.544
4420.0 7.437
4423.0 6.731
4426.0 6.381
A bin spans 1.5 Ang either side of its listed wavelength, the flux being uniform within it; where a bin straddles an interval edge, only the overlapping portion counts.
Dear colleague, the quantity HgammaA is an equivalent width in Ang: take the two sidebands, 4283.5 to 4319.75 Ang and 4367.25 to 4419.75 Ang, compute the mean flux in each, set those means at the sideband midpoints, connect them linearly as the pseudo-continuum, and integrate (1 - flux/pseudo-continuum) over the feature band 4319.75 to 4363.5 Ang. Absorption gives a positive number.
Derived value -3.2 Ang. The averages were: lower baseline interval 6.88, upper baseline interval 6.84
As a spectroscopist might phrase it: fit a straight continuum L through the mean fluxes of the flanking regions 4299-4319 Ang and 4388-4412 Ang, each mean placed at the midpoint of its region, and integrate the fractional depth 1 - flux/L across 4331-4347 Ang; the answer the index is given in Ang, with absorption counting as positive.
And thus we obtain -4.9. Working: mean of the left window 6.63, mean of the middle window 8.77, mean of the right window 6.87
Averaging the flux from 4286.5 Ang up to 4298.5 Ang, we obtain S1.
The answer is 7.22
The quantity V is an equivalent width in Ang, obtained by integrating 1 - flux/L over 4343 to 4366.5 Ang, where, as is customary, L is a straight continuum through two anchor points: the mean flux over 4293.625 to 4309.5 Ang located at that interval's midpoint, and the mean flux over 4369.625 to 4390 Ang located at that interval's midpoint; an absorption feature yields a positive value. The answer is 0.65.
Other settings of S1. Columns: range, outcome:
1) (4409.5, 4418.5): 6.86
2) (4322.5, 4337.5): 6.74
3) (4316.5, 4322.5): 7.24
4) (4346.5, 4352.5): 6.16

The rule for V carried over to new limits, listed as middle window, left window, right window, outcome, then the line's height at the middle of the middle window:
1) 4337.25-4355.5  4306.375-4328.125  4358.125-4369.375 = -4.38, 6.65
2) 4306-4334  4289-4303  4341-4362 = 0.26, 6.95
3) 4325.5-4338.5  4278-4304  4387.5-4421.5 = -0.46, 7.02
